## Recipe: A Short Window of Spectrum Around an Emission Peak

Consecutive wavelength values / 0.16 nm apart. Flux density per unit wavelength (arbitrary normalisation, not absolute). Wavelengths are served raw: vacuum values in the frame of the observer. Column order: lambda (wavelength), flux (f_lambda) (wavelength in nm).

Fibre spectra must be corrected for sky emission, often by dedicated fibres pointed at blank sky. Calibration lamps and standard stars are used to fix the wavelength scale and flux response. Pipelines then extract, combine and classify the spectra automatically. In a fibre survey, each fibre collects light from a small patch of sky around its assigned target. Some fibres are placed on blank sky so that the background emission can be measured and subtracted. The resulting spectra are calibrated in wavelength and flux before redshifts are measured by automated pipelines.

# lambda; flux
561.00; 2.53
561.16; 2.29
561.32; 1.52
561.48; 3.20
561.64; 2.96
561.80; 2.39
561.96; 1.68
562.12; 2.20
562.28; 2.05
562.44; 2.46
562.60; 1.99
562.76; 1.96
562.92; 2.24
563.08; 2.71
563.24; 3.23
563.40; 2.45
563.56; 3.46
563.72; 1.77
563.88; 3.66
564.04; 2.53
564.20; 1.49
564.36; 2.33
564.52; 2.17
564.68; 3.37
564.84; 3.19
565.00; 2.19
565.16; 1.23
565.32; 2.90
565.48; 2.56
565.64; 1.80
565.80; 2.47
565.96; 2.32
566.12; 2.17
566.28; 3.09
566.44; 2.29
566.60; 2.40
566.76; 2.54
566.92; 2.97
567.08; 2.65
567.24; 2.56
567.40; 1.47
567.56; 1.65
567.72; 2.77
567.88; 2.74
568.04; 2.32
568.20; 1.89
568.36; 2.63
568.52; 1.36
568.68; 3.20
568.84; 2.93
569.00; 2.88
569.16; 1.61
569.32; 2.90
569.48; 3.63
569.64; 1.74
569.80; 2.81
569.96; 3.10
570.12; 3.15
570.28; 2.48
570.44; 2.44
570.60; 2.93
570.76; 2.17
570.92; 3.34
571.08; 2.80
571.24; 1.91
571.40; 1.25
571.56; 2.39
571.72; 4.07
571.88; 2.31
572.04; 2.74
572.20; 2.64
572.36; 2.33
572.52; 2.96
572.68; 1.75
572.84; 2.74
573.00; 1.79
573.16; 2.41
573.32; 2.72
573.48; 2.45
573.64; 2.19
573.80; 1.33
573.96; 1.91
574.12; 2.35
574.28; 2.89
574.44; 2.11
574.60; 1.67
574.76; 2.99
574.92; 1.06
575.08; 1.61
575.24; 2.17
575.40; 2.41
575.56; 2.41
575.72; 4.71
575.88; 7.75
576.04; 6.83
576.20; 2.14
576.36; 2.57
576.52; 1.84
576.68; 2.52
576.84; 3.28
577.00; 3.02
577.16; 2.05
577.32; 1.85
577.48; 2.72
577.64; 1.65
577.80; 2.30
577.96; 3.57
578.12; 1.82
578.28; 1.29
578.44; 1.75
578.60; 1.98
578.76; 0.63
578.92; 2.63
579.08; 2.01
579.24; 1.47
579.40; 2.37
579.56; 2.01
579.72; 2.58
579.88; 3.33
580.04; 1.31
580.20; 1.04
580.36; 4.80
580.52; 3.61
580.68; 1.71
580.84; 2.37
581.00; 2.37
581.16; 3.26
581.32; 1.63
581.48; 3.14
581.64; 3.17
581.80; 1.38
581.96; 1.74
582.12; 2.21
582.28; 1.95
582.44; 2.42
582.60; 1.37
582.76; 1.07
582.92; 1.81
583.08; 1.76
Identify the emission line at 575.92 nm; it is Hbeta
